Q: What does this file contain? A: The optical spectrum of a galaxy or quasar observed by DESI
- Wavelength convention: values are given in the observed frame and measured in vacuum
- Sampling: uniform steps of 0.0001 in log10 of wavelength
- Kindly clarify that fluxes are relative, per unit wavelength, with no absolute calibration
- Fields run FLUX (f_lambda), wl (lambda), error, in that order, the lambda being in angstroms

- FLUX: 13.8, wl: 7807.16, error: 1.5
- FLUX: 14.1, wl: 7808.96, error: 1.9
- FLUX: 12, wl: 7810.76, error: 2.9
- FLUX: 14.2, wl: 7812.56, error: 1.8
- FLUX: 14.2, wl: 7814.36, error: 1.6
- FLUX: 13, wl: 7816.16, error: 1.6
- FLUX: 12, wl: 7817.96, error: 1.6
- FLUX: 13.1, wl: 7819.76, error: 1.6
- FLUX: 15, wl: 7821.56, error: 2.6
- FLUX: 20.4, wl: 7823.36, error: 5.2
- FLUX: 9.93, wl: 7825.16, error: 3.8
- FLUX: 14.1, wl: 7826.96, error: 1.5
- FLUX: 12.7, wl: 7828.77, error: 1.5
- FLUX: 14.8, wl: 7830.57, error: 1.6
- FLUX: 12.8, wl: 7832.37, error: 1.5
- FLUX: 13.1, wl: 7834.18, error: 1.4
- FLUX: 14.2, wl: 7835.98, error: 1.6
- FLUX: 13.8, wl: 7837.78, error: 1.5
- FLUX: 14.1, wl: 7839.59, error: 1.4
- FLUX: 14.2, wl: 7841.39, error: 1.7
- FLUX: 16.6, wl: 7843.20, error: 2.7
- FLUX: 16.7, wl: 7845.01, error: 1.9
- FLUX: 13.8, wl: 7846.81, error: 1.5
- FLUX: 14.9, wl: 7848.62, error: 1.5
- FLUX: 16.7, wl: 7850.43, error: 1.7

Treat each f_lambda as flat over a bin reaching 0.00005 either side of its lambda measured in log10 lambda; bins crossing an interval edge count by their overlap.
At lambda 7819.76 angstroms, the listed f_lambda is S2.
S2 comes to 13.1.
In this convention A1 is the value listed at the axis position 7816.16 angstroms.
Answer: 13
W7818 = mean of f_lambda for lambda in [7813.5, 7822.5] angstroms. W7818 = 13.5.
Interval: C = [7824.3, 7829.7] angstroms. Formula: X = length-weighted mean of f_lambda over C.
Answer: 12.3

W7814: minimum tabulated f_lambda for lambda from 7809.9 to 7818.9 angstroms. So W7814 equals 12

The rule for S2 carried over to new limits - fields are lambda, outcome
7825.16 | 9.93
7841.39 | 14.2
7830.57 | 14.8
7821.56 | 15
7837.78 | 13.8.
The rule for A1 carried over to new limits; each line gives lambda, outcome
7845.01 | 16.7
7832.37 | 12.8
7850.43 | 16.7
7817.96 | 12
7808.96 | 14.1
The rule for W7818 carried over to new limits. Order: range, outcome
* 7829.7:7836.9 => 13.7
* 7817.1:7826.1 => 14.1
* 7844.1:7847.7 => 15.3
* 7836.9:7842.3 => 14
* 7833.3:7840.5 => 13.8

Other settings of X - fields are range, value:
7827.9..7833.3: 13.4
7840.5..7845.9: 15.8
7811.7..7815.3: 14.2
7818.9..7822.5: 14.1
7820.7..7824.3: 17.7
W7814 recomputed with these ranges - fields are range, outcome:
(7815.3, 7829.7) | 9.93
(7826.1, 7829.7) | 12.7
